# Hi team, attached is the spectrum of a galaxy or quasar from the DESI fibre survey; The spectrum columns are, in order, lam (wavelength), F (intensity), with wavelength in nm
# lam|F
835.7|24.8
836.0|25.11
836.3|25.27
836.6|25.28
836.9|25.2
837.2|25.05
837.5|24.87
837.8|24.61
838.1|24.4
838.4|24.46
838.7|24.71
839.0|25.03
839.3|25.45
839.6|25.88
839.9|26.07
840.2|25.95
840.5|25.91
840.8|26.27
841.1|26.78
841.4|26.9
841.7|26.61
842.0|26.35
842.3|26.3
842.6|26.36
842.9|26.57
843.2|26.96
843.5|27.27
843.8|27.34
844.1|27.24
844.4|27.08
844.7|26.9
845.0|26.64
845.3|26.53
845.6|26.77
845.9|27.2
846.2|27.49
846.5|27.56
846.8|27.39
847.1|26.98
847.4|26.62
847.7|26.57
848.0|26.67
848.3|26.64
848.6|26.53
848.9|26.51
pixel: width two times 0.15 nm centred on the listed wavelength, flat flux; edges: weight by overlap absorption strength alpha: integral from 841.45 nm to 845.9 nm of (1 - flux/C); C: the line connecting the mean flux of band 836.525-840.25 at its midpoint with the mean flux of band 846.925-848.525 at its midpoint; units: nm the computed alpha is -0.13 nm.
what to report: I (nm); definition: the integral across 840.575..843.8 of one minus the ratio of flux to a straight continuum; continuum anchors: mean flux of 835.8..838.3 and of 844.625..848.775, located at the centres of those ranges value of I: -0.08 nm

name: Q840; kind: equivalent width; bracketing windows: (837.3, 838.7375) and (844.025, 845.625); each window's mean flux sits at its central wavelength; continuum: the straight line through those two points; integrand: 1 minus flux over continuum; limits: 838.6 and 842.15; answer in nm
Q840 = -0.09 nm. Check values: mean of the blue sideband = 24.6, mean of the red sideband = 26.8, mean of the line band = 26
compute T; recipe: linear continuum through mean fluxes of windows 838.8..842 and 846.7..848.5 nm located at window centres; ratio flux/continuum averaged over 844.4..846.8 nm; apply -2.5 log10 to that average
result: -0.02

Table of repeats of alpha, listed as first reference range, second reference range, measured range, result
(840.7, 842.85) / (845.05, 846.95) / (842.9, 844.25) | -0.018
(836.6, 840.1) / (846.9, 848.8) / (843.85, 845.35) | -0.046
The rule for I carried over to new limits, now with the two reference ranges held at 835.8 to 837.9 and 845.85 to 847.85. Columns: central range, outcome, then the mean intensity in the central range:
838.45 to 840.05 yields 0.012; 25.4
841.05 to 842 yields -0.025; 26.7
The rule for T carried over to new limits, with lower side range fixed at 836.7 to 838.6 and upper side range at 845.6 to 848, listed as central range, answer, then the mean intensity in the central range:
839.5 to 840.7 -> -0.02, 26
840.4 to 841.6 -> -0.04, 26.5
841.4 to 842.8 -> -0.02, 26.5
